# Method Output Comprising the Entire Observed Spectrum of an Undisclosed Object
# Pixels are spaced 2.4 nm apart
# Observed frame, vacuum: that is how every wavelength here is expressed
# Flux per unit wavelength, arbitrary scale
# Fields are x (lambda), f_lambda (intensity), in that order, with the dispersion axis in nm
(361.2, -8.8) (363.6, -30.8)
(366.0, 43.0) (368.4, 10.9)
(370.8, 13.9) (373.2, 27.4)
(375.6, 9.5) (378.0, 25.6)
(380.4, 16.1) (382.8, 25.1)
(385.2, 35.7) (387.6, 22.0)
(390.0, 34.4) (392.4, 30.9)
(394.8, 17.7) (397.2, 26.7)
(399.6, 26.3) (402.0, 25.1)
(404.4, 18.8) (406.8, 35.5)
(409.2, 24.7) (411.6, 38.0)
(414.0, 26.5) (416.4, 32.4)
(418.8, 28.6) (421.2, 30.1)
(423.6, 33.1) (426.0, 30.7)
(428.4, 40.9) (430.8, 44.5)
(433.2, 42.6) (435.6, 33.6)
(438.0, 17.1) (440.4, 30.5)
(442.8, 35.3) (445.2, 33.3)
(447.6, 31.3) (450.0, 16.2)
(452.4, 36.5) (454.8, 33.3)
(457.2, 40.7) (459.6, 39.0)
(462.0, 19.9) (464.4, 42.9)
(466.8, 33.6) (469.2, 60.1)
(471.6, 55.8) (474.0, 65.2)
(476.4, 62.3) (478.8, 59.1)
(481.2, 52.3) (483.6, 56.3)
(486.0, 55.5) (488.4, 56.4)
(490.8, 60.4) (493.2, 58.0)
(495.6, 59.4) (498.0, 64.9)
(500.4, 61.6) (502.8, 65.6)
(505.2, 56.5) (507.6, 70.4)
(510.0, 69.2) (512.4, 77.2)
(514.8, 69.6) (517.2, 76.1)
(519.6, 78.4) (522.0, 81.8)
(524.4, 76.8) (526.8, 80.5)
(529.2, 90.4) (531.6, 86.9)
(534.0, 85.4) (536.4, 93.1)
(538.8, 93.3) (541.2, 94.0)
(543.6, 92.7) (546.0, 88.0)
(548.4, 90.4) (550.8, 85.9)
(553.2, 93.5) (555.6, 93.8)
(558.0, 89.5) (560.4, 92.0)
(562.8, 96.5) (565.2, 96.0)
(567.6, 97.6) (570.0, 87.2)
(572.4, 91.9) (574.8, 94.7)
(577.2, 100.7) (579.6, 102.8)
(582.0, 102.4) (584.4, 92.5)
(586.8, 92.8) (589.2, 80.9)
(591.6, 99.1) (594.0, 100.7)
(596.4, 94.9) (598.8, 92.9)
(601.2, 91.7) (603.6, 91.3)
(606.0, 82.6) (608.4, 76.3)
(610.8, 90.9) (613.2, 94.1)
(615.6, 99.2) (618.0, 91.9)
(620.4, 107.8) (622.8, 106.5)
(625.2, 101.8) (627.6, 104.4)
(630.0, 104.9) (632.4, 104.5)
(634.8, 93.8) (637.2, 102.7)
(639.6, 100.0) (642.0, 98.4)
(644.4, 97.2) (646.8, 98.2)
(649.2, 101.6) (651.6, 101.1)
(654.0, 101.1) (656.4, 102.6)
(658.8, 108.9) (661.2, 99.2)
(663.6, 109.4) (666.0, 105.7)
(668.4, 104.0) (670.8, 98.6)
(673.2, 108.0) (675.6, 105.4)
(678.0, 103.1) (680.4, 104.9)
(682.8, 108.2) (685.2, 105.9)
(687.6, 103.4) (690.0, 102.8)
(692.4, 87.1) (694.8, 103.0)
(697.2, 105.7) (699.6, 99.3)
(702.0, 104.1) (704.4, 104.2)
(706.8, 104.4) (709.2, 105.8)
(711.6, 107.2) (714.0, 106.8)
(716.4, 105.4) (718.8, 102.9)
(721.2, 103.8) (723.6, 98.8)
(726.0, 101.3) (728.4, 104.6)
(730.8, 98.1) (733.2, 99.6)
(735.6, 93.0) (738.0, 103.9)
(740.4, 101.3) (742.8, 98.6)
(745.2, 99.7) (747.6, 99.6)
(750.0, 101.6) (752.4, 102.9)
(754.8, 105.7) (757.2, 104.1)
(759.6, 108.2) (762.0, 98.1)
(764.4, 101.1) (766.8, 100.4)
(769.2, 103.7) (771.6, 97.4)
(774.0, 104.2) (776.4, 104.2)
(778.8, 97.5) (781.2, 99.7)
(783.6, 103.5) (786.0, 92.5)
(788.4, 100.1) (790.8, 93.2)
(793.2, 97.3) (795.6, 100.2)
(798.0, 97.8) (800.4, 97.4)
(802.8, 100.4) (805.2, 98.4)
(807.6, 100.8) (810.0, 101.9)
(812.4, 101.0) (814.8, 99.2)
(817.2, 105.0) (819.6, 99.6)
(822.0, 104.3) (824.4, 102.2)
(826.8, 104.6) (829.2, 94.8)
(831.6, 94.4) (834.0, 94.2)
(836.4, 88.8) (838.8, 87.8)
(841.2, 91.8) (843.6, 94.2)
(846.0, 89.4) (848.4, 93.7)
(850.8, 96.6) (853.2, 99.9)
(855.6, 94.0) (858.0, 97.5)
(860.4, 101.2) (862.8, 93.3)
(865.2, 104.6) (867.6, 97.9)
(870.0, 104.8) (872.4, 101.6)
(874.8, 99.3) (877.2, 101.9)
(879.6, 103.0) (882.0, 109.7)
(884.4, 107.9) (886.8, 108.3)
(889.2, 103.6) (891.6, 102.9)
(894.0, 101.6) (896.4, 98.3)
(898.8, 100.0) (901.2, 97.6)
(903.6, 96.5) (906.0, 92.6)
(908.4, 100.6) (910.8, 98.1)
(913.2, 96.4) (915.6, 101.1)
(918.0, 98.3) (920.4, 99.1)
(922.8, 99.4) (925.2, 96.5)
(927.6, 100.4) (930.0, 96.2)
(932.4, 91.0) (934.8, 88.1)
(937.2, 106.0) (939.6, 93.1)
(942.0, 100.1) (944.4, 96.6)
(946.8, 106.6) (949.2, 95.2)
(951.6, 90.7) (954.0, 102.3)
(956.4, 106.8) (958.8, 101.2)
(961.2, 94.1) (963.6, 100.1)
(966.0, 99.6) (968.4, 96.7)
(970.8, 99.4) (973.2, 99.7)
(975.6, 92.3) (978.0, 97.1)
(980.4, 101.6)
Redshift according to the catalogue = 0.174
